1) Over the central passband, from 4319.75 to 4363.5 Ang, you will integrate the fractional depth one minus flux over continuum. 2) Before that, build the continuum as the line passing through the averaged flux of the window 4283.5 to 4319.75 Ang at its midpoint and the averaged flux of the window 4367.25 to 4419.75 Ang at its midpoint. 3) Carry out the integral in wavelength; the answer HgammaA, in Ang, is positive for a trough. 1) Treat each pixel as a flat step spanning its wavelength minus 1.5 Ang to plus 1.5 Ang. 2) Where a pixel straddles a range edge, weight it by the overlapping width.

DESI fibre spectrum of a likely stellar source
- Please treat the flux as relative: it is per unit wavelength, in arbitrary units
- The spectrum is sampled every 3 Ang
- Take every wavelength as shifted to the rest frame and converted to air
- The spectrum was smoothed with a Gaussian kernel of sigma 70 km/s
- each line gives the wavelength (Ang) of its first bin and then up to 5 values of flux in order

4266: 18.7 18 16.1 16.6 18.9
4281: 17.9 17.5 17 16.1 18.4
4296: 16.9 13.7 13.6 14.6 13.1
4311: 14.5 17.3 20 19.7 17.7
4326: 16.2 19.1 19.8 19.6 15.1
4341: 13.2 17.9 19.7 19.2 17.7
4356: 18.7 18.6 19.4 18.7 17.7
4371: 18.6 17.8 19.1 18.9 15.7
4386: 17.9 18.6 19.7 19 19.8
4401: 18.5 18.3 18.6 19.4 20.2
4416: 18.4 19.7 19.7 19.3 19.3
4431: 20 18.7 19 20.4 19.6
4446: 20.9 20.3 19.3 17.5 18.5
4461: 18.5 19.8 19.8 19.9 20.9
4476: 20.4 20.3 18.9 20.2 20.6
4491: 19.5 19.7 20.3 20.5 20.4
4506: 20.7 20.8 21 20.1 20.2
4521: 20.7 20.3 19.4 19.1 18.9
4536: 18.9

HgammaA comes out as -2.09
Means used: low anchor 16.1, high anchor 18.7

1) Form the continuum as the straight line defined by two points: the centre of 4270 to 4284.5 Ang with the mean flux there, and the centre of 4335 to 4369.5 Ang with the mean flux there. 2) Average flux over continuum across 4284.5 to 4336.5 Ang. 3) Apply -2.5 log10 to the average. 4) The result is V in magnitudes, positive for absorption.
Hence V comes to 0.05 mag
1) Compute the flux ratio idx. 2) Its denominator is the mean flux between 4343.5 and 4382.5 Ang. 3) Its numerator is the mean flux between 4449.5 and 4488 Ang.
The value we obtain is 1.05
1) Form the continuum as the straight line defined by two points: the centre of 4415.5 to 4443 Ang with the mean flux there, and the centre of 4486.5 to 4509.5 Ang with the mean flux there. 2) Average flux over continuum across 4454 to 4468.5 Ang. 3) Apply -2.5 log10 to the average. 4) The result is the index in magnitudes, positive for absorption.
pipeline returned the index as 0.05 mag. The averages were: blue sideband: 19.4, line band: 18.9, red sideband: 20.3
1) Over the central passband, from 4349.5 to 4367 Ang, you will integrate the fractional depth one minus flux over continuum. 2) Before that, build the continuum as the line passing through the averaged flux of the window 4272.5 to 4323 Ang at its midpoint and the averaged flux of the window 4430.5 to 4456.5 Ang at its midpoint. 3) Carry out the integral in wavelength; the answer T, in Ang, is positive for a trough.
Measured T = -0.8 Ang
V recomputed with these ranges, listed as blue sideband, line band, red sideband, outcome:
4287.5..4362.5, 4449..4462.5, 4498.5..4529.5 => 0.041 mag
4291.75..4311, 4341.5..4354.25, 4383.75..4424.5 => -0.088 mag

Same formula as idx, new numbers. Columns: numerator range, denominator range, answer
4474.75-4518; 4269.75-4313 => 1.26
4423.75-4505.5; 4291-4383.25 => 1.13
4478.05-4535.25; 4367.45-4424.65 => 1.07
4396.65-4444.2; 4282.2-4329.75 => 1.17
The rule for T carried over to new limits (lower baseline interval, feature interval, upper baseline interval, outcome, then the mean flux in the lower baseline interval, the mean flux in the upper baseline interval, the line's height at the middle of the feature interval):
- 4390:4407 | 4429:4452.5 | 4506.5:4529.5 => -0.4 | 19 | 20.3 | 19.5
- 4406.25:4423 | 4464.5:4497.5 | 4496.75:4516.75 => 0.3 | 19.4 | 20.6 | 20.2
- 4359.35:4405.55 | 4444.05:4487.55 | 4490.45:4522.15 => 0.2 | 18.5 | 20.4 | 19.8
